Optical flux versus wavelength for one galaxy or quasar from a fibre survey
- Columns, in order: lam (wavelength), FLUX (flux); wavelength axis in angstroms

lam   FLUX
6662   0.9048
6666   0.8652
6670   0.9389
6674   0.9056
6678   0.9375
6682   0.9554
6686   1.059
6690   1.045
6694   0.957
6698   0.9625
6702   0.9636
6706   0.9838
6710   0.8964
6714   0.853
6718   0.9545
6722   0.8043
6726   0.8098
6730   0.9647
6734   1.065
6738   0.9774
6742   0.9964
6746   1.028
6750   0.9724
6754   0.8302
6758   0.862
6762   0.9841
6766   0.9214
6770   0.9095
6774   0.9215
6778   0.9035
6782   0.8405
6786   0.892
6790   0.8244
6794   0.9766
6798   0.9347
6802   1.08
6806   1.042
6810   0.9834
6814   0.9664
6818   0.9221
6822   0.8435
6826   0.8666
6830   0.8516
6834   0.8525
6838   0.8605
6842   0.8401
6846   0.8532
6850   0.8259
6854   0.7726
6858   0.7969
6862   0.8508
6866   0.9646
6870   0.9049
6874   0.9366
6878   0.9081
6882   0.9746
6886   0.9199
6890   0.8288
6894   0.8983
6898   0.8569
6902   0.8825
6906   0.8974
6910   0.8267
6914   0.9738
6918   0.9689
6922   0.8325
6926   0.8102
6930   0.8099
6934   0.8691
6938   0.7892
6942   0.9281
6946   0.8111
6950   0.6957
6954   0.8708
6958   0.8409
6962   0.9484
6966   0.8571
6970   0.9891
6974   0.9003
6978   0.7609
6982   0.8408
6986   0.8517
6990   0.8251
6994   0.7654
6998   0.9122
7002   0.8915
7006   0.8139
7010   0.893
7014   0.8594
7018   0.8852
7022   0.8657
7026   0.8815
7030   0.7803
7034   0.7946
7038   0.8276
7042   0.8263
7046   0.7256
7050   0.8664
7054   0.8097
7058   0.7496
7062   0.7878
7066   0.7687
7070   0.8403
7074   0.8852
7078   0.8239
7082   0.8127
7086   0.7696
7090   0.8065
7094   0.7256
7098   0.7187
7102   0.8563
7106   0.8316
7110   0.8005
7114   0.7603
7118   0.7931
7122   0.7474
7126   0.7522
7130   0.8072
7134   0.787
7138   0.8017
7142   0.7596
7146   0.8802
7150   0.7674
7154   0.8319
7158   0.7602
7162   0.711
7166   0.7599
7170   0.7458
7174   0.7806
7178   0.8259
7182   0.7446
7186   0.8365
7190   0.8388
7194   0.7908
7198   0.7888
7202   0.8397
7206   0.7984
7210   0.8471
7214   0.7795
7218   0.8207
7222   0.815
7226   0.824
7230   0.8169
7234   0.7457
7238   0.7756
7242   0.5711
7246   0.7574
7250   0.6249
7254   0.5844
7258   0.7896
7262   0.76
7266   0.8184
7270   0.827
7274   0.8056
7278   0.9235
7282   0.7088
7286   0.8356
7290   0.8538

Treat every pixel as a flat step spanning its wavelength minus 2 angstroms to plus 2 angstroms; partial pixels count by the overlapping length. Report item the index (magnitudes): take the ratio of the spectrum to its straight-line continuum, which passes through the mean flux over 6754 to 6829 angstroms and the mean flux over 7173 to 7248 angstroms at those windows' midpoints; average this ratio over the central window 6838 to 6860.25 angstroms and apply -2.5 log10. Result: 0.10 mag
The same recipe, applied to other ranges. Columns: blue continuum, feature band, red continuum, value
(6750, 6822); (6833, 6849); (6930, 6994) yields 0.066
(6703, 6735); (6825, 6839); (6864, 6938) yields 0.051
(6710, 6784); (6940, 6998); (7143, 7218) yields 0.008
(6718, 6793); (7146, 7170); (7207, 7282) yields 0.031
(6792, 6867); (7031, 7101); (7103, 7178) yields 0.020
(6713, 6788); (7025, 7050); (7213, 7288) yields 0.033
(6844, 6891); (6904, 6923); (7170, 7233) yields -0.042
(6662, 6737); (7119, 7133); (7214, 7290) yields 0.050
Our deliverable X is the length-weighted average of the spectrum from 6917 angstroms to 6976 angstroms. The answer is 0.86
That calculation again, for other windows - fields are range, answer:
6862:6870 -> 0.921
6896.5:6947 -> 0.867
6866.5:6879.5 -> 0.922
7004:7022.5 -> 0.863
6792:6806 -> 1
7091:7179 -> 0.782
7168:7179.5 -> 0.782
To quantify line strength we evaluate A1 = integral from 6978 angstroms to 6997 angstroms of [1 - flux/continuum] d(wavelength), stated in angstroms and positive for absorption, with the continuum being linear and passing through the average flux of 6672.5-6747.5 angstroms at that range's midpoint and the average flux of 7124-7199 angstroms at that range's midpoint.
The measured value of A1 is 0.7 angstroms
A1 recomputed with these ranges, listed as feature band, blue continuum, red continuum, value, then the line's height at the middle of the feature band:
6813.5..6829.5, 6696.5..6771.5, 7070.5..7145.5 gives 0.2 angstroms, 0.901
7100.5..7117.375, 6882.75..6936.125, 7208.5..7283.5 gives 0.1 angstroms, 0.812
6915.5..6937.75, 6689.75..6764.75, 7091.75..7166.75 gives 0.2 angstroms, 0.862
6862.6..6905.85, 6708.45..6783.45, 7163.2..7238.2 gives -1.0 angstroms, 0.884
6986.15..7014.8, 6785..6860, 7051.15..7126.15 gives -0.9 angstroms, 0.827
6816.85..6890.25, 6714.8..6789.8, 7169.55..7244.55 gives 1.5 angstroms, 0.891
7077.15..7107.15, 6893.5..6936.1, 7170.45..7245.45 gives 1.2 angstroms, 0.823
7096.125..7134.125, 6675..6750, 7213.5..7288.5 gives 1.4 angstroms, 0.815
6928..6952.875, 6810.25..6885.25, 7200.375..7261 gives 0.9 angstroms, 0.851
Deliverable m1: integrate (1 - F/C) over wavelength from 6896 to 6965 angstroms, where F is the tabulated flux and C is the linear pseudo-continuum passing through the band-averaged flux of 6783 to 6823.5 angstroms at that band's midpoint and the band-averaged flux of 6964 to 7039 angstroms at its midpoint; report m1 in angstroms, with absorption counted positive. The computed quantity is 2.1 angstroms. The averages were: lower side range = 0.945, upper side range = 0.853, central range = 0.859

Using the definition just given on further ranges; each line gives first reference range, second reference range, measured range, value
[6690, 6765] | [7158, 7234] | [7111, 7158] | 1.5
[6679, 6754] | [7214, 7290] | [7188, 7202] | -0.4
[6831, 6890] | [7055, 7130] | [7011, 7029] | -1.1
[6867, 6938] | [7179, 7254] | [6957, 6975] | -1.0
